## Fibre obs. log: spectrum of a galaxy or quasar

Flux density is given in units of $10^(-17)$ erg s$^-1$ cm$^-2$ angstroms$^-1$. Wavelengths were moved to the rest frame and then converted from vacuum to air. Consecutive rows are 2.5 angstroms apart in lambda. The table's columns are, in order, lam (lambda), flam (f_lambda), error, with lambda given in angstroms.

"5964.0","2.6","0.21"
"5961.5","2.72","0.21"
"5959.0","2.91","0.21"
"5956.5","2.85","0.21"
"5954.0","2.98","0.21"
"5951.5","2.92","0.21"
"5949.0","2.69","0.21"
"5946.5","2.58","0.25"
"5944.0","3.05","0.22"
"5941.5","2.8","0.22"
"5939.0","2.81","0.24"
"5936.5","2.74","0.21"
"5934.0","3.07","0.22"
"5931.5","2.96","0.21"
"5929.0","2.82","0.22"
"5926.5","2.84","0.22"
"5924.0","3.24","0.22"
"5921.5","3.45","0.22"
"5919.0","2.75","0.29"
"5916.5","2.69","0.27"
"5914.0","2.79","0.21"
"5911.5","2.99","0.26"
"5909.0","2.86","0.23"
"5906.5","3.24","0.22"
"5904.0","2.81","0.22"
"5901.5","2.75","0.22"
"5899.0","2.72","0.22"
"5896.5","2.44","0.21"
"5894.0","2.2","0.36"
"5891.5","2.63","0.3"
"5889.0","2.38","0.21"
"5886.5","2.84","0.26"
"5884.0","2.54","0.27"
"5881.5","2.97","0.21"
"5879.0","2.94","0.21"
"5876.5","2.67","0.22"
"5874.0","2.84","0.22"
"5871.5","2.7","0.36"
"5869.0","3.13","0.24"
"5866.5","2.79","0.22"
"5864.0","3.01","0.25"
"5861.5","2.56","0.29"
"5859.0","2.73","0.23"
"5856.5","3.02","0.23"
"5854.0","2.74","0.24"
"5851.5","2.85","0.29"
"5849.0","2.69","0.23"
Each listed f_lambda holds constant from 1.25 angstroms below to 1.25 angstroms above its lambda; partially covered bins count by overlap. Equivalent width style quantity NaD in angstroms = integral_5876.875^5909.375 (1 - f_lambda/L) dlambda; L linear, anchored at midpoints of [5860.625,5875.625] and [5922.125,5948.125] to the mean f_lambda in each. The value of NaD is 1.7 angstroms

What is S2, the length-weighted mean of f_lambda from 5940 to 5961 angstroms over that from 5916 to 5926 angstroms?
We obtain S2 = 0.93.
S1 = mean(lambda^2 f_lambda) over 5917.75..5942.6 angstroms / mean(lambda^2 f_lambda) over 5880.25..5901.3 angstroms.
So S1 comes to 1.2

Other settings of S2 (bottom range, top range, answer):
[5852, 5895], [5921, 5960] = 1.06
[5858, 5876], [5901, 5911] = 1.04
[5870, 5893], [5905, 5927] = 1.10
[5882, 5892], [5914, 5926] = 1.14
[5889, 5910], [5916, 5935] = 1.11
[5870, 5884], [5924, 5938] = 1.04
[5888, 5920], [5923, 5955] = 1.06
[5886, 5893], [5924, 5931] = 1.13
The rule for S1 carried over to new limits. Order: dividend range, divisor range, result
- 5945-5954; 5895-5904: 1.07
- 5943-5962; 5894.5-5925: 1.00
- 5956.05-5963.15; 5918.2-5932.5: 0.94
